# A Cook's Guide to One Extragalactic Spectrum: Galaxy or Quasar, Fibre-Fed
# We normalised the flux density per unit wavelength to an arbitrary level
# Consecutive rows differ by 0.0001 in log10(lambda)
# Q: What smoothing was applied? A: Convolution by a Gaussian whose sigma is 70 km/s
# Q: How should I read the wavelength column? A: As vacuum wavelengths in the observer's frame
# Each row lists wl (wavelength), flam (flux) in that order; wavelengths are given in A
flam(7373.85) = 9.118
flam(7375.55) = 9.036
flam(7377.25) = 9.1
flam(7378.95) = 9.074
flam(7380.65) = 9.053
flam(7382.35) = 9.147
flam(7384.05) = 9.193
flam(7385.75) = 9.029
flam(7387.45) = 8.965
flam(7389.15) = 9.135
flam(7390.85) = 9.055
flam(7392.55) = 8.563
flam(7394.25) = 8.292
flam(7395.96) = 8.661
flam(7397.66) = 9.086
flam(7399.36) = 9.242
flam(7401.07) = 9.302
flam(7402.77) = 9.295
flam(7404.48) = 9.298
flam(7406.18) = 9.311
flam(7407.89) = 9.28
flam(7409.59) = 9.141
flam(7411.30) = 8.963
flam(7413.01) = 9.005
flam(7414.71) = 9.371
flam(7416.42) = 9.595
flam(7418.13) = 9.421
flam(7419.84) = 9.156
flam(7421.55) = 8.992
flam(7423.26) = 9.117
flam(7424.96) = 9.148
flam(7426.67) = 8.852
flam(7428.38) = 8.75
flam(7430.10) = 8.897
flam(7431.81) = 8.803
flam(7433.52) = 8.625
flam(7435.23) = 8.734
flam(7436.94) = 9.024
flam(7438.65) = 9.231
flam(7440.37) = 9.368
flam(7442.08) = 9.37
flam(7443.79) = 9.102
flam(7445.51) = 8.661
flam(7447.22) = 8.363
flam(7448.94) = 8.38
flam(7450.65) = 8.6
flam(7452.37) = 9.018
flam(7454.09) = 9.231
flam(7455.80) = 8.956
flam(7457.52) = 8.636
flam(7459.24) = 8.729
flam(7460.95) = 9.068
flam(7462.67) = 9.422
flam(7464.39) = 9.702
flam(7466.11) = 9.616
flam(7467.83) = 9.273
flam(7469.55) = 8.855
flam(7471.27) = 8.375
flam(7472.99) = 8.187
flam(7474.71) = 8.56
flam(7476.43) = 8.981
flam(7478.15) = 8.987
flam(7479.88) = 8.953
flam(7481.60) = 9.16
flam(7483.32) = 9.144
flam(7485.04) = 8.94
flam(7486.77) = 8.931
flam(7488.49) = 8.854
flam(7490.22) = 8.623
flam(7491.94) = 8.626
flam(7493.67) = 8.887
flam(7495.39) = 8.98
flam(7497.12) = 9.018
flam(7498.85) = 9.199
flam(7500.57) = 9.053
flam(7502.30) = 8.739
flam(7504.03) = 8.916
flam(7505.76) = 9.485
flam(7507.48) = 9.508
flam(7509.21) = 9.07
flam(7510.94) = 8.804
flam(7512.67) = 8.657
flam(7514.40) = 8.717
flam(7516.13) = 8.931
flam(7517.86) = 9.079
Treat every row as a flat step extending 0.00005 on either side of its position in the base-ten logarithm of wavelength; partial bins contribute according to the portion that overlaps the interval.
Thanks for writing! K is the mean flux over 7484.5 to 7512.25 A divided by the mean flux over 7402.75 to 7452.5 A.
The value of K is 0.99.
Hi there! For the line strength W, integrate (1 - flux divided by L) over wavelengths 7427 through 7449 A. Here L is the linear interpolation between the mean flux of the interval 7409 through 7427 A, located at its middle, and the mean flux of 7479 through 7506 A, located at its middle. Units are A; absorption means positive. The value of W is 0.5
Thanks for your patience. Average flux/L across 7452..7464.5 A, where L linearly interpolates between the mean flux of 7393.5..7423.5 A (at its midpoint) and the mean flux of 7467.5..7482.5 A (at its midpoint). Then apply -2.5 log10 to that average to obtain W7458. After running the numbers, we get -0.02 mag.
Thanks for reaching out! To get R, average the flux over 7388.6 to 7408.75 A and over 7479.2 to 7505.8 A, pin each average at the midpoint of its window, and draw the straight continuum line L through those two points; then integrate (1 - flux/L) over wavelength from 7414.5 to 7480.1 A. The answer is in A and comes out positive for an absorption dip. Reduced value 0.2 A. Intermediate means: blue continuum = 9.04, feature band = 8.97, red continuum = 8.95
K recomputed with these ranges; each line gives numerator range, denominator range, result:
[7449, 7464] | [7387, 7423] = 0.98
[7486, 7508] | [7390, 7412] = 0.99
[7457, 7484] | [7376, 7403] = 1.00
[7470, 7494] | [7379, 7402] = 0.98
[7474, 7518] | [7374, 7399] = 1.00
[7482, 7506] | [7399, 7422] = 0.97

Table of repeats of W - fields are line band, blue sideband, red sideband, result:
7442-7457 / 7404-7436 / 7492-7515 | 0.37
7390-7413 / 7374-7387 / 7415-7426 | 0.33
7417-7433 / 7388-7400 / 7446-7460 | -0.40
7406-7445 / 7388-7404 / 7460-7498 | -0.55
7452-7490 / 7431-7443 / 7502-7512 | 0.38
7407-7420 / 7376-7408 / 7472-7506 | -0.33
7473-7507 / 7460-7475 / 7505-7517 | 0.33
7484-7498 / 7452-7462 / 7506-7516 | 0.17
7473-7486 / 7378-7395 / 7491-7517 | 0.09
